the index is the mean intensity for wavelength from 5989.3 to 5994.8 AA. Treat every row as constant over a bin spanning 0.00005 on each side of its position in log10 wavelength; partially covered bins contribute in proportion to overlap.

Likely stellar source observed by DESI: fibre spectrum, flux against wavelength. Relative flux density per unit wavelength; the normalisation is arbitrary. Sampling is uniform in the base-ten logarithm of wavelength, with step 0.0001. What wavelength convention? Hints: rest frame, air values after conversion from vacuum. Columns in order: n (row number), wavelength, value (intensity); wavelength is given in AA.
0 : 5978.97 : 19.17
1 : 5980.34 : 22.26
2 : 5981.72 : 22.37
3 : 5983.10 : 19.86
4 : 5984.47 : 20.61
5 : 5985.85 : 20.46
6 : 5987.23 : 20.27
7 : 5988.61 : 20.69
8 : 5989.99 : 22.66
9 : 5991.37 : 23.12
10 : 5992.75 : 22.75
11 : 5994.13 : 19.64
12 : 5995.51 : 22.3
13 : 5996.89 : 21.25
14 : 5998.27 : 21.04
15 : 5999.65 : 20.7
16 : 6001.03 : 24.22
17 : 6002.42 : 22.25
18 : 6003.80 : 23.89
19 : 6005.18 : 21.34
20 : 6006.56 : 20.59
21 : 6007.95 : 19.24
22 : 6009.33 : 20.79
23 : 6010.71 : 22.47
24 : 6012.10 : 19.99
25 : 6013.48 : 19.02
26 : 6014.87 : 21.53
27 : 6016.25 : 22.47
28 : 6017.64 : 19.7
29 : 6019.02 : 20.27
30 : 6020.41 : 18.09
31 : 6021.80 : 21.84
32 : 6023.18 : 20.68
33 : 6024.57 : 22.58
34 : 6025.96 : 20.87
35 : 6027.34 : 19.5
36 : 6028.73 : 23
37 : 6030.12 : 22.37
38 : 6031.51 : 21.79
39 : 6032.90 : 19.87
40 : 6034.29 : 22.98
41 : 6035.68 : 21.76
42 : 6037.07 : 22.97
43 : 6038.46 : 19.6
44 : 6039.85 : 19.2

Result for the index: 22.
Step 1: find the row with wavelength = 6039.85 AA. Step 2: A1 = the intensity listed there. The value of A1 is 19.2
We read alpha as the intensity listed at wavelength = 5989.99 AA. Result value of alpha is 22.66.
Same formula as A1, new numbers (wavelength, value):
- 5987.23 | 20.27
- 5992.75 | 22.75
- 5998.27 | 21.04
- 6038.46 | 19.6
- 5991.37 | 23.12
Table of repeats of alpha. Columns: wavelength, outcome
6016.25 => 22.47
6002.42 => 22.25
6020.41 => 18.09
